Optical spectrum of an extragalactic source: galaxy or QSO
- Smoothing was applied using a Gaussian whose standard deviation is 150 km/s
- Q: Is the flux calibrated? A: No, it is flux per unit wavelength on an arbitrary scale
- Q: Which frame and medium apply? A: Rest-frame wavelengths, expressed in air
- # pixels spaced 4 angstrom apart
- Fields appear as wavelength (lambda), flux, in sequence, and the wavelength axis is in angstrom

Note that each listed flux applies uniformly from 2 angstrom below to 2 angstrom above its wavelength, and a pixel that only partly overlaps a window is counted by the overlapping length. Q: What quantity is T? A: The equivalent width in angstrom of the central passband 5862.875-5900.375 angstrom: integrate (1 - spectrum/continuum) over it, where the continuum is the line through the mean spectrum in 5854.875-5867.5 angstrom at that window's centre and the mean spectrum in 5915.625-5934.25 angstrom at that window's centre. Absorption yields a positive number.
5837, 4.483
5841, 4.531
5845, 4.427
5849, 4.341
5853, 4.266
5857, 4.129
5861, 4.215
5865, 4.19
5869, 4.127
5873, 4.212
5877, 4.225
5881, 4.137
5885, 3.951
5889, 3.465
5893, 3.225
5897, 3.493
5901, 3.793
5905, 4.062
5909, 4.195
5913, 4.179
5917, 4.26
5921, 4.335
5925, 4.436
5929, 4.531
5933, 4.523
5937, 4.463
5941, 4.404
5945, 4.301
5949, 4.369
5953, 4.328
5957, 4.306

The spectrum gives 3.2 angstrom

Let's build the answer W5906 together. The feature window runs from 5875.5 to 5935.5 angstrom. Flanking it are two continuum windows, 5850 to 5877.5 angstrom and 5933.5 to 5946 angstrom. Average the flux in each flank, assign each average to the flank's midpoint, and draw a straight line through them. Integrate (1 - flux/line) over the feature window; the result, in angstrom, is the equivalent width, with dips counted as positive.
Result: 3.6 angstrom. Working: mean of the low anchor 4.2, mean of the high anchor 4.41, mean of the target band 4.06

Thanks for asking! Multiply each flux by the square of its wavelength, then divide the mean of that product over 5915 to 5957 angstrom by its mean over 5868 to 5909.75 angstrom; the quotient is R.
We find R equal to 1.15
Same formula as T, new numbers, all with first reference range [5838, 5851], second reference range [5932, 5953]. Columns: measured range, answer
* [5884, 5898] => 2.89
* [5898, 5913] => 1.39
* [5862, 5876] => 0.77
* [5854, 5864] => 0.56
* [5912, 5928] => 0.30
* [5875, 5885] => 0.65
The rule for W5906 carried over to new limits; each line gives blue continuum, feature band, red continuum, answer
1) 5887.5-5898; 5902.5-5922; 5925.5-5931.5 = -0.96 angstrom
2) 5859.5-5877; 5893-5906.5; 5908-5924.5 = 1.75 angstrom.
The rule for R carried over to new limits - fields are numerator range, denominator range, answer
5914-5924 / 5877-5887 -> 1.07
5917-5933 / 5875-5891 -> 1.14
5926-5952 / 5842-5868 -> 1.07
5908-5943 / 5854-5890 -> 1.09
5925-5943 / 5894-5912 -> 1.17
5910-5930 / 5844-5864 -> 1.04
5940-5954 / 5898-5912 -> 1.11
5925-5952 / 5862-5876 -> 1.08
